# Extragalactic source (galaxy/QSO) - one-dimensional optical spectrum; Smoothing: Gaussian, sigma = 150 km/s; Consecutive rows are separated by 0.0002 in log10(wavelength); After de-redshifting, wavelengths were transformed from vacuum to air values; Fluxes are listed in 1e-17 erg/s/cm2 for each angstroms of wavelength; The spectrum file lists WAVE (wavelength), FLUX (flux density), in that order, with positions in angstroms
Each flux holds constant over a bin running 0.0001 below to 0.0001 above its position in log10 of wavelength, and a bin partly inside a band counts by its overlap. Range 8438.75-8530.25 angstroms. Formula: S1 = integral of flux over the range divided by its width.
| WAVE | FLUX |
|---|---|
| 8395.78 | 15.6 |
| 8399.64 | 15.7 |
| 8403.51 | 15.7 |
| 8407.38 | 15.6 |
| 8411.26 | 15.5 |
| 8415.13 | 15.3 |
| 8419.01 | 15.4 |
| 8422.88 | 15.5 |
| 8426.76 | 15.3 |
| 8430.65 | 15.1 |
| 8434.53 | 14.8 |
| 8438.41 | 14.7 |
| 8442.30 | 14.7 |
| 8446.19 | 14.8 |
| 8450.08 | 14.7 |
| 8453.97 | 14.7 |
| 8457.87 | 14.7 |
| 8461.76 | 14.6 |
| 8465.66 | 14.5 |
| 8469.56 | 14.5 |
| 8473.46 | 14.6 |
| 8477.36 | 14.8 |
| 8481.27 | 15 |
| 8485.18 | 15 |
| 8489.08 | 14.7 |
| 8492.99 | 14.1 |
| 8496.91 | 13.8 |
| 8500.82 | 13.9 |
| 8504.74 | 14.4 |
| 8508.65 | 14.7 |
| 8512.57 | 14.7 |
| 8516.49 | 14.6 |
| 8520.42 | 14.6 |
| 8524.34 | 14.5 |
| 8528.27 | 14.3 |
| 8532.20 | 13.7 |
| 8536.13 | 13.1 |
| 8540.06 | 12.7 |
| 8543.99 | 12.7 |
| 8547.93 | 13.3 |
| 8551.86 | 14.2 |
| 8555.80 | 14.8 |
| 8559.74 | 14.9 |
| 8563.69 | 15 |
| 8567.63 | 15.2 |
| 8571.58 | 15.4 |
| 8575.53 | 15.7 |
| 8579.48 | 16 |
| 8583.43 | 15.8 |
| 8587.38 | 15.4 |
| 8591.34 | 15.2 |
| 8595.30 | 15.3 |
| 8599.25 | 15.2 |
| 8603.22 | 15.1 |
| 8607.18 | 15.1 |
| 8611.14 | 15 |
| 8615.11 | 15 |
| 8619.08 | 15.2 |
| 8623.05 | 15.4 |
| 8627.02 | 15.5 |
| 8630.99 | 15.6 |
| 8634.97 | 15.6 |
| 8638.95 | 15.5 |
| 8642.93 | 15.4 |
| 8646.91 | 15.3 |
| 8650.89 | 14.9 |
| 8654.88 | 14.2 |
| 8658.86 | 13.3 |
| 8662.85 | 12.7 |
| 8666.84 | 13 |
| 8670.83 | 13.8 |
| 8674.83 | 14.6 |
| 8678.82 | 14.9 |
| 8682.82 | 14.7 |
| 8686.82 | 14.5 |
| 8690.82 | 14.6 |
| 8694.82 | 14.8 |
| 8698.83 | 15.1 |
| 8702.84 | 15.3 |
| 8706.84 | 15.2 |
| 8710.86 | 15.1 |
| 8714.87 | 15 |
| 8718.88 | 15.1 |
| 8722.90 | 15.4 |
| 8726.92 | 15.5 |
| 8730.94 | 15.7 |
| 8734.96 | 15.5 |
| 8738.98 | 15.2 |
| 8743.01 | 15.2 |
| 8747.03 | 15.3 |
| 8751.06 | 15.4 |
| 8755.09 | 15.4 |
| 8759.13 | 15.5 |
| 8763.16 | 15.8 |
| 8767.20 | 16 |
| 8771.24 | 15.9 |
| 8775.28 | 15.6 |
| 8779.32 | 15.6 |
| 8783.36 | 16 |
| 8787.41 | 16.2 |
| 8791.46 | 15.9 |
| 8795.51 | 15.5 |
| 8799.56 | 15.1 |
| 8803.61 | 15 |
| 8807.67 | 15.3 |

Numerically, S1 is 14.6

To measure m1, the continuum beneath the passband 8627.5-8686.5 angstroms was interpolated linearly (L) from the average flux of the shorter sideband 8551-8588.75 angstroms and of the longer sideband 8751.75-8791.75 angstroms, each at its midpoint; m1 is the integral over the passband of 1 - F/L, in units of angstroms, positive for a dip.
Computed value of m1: 3.5 angstroms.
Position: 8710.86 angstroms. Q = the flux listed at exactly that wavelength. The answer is 15.1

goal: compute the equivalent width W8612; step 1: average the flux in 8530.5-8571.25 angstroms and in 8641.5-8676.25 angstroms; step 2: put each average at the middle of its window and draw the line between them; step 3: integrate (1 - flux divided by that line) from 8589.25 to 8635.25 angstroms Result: -3.9 angstroms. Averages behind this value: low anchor 14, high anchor 14.1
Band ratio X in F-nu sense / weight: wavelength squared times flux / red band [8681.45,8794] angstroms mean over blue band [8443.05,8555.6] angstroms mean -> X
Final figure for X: 1.1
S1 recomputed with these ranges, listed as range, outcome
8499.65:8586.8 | 14.5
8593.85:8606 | 15.2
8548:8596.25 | 15.2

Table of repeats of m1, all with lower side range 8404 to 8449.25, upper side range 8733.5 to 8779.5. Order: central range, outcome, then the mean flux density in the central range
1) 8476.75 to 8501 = 1.2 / 14.5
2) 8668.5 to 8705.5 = 1.8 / 14.7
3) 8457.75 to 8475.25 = 0.7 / 14.6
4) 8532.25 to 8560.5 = 3.1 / 13.6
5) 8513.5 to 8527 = 0.6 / 14.6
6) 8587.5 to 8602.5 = 0.1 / 15.2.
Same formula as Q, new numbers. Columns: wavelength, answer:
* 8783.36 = 16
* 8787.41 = 16.2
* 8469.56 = 14.5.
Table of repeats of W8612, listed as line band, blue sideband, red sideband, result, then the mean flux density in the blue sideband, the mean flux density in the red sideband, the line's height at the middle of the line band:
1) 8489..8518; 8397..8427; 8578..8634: 2.1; 15.5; 15.3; 15.4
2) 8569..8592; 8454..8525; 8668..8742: -1.4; 14.5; 15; 14.7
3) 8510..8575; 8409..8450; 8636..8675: 1.9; 15.1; 14.3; 14.7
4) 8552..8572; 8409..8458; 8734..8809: 0.4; 15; 15.5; 15.2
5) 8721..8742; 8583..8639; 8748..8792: 0.2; 15.3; 15.7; 15.6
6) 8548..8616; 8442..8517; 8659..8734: -2.4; 14.6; 14.7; 14.6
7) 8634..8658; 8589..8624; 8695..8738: 0.2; 15.2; 15.3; 15.2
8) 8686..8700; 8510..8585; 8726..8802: 0.4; 14.5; 15.6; 15.2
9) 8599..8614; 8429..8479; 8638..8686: -0.7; 14.7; 14.3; 14.4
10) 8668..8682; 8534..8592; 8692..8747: 0.6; 14.6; 15.2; 15.1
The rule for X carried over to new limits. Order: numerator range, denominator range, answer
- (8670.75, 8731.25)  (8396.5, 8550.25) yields 1.08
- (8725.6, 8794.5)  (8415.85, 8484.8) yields 1.13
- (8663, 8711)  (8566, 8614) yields 0.97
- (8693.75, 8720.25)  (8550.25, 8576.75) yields 1.04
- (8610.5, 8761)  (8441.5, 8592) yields 1.07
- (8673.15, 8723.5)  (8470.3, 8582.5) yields 1.08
